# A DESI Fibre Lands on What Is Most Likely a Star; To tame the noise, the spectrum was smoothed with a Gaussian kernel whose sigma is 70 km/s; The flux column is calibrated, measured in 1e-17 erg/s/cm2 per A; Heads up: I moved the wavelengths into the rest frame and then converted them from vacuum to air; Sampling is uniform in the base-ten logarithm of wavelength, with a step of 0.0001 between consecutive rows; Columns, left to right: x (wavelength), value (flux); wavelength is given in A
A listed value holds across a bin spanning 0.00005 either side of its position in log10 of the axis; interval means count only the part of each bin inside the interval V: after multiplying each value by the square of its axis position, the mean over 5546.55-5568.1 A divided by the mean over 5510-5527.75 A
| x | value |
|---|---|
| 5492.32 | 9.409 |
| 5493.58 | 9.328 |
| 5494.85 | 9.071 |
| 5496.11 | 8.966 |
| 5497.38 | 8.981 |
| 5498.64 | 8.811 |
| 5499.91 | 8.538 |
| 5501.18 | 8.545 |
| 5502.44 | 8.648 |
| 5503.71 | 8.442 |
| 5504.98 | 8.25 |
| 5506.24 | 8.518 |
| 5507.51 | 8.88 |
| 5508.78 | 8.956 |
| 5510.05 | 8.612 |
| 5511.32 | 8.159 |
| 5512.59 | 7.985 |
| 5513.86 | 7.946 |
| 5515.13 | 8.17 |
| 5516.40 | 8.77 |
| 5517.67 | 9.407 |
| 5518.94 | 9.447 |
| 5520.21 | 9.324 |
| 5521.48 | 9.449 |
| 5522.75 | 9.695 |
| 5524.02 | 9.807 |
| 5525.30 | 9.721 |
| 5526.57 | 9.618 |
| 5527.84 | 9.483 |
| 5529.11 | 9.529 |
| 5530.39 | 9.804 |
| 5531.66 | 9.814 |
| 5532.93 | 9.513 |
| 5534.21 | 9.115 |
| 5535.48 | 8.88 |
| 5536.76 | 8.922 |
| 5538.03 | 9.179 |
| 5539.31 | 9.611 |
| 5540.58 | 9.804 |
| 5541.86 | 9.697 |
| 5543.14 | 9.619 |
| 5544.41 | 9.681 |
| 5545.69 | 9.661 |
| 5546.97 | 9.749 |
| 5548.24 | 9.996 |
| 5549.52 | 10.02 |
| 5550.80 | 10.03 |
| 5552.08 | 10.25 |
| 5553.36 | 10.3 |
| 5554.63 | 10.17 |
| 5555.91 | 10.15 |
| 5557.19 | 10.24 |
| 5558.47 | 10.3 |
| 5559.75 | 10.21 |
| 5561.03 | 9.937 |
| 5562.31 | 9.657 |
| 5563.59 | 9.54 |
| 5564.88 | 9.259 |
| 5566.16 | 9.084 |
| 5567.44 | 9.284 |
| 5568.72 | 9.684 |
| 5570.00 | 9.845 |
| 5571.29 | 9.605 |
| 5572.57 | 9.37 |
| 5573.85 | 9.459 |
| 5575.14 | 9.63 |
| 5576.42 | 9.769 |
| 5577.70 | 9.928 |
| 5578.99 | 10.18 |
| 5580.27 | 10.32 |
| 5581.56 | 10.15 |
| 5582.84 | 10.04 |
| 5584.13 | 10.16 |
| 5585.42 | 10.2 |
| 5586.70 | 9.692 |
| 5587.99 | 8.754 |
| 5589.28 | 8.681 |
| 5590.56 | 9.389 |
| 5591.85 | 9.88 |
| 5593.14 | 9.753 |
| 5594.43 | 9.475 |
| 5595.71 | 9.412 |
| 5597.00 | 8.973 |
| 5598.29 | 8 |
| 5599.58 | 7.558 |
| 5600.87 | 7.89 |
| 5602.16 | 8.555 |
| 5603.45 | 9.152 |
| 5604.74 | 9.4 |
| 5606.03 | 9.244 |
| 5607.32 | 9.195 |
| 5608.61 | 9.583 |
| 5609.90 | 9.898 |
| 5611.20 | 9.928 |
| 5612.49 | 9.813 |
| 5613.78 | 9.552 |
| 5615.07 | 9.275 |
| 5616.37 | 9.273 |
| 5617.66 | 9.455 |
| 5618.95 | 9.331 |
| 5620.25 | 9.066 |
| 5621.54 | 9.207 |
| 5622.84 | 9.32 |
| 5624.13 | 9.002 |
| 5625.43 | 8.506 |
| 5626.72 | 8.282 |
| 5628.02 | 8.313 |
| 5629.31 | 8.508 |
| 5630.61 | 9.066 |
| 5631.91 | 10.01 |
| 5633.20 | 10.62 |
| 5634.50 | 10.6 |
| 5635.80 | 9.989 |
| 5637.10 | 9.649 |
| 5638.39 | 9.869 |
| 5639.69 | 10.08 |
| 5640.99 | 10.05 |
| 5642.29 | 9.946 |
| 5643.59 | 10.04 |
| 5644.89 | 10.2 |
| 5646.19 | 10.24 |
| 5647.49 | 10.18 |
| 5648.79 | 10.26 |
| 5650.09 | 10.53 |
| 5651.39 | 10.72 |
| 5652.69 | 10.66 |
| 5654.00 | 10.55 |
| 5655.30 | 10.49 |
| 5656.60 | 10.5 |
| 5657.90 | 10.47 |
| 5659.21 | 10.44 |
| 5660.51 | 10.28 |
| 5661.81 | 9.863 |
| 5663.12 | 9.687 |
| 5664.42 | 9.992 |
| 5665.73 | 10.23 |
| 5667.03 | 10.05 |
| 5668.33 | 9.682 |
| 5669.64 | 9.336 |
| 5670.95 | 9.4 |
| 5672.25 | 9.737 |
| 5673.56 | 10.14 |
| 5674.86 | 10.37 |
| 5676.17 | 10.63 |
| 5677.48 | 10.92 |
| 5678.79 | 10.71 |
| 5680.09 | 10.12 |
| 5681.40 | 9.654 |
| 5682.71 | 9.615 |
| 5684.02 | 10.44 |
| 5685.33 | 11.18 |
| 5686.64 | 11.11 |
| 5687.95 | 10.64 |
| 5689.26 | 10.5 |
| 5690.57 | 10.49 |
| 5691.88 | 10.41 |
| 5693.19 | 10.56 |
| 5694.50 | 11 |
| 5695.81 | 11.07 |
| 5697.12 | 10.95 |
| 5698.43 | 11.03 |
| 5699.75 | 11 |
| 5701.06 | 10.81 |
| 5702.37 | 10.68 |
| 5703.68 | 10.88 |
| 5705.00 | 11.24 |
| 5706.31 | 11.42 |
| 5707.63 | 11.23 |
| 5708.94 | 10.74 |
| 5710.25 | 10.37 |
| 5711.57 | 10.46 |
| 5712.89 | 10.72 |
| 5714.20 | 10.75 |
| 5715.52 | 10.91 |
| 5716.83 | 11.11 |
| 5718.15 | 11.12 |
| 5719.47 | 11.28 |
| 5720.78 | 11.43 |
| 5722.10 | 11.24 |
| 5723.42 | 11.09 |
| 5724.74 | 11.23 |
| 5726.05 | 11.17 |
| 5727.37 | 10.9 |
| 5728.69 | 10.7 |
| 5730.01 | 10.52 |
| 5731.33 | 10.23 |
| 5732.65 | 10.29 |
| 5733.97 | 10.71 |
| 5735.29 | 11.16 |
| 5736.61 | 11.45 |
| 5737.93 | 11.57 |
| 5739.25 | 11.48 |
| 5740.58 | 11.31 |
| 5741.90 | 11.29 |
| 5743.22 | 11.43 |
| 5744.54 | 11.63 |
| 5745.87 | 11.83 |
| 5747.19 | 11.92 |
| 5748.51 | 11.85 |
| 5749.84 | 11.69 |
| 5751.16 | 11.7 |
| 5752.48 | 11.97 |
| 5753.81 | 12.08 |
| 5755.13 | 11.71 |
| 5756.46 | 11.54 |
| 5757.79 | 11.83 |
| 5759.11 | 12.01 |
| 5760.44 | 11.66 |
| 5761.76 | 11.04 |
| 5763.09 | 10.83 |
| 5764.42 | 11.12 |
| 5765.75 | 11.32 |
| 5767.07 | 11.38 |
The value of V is 1.11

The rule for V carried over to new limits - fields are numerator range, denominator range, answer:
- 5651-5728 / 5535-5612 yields 1.16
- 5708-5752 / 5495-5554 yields 1.30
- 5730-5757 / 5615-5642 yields 1.26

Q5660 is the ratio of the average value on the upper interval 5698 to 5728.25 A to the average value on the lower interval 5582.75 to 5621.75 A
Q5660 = 1.2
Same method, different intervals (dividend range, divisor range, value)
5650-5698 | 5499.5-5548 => 1.13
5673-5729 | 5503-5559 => 1.15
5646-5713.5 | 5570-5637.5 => 1.12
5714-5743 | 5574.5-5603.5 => 1.18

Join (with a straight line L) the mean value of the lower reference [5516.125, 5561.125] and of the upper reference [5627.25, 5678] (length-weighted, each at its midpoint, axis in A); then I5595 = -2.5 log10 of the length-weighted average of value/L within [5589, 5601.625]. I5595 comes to 0.11 mag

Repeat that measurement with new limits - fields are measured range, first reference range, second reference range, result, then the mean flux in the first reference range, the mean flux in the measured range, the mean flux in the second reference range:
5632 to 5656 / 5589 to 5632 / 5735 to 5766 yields -0.06 mag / 9.11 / 10.3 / 11.6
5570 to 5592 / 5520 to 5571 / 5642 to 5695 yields 0.02 mag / 9.69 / 9.72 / 10.3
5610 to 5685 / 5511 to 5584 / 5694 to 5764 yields 0.06 mag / 9.59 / 9.88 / 11.2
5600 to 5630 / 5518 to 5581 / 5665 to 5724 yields 0.11 mag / 9.7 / 9.11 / 10.6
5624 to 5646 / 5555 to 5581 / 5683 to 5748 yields 0.08 mag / 9.78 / 9.6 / 11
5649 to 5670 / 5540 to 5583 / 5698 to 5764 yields 0.04 mag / 9.84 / 10.2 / 11.2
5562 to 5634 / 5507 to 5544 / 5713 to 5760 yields 0.06 mag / 9.21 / 9.36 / 11.3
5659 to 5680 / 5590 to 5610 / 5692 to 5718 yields 0.02 mag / 9.06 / 10.1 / 10.9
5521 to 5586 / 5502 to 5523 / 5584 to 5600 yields -0.09 mag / 8.73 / 9.75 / 9.22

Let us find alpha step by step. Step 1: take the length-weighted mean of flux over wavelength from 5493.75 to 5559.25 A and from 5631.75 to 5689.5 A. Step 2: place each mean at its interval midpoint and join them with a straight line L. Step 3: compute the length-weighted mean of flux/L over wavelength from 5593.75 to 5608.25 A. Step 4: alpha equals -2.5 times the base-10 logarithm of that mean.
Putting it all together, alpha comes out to 0.116 mag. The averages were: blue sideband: 9.3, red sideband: 10.2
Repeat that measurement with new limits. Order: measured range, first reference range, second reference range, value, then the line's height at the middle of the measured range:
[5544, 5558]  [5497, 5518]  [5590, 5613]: -0.138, 8.83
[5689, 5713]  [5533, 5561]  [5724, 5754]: 0.017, 11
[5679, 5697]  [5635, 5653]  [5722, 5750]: 0.012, 10.7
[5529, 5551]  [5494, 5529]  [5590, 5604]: -0.079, 8.91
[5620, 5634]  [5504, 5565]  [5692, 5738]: 0.124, 10.2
